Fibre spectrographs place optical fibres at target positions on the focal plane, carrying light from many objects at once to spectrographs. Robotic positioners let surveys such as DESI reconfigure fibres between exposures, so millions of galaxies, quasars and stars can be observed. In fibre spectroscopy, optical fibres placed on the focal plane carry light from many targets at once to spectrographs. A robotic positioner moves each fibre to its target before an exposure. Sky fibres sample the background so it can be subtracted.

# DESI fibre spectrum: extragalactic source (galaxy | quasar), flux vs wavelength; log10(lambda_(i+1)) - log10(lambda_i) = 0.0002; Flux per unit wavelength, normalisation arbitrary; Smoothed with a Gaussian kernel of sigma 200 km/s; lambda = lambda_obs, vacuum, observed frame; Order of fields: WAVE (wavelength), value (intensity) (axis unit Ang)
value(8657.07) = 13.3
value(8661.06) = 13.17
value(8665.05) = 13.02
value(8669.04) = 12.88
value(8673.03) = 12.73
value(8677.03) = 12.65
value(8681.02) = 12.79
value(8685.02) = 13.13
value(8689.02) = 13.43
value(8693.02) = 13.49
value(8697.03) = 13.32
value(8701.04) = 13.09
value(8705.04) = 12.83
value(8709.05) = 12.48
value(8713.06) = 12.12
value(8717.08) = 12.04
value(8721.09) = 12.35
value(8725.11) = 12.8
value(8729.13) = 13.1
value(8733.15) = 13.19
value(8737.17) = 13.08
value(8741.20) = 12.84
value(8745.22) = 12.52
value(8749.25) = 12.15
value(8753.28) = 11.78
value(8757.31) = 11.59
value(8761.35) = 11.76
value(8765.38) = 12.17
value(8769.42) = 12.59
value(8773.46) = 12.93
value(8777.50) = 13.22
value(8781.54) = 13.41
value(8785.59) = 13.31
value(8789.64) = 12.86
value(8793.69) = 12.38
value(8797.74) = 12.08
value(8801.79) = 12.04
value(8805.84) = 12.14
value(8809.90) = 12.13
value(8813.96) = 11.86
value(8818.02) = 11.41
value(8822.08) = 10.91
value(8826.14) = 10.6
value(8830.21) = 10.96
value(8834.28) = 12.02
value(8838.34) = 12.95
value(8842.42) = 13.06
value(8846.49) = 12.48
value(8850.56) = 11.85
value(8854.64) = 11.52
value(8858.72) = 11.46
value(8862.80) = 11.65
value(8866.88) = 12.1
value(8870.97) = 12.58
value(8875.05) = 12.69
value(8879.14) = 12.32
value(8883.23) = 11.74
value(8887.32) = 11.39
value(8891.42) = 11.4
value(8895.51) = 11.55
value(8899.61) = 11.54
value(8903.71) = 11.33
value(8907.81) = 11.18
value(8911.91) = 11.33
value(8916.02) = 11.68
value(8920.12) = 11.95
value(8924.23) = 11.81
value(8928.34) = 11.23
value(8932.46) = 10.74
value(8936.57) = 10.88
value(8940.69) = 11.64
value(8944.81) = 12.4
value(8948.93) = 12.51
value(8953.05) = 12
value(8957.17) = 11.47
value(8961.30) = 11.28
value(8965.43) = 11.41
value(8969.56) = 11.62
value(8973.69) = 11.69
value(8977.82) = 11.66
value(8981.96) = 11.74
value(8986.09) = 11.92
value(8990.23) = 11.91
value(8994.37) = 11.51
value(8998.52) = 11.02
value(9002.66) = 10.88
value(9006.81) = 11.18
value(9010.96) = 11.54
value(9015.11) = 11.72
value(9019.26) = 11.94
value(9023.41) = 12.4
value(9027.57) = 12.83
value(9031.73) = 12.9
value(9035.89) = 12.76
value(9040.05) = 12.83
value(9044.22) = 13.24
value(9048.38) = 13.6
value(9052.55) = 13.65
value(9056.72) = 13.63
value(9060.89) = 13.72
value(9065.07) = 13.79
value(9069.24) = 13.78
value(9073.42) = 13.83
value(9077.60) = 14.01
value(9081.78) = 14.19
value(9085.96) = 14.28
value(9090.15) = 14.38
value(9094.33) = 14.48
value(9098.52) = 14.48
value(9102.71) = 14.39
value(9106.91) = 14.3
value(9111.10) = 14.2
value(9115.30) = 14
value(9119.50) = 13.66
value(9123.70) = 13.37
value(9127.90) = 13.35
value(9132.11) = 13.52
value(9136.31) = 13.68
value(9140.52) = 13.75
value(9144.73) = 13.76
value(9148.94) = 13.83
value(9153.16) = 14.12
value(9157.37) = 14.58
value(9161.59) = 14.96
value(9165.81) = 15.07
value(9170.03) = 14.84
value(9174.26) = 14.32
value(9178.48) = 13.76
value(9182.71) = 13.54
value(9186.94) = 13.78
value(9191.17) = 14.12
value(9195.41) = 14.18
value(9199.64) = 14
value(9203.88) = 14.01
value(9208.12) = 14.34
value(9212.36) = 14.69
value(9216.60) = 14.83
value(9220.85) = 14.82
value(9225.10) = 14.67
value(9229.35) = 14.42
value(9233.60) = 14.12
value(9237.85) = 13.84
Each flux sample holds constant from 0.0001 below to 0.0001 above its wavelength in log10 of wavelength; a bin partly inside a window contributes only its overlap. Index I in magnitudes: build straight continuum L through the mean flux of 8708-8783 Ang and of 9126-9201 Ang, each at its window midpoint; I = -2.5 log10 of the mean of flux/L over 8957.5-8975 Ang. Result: 0.16 mag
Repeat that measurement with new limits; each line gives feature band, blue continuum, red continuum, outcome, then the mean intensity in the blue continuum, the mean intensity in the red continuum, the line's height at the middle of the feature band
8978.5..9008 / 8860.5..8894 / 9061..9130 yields 0.14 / 12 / 14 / 13.1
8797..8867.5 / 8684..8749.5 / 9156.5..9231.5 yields 0.12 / 12.8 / 14.4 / 13.2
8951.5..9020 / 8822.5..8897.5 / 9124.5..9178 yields 0.12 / 11.9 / 14.1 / 12.9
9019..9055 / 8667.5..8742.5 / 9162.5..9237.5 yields 0.07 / 12.9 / 14.3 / 13.8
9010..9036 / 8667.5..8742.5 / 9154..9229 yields 0.13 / 12.9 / 14.4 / 13.9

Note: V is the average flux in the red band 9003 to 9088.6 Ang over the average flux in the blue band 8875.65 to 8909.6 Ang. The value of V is 1.1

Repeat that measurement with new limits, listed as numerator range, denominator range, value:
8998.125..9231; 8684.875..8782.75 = 1.08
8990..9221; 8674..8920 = 1.11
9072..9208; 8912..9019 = 1.22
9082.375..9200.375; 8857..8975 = 1.21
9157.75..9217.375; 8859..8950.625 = 1.22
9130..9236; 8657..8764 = 1.12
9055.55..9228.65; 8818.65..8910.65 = 1.20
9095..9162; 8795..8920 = 1.18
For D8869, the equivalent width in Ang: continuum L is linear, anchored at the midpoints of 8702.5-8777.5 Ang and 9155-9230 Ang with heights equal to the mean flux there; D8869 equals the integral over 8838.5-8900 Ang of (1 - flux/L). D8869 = 4.87 Ang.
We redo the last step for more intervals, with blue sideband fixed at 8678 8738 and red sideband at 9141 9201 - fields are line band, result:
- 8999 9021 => 3.72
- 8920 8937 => 2.78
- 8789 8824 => 3.21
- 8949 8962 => 1.75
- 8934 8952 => 2.28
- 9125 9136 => 0.48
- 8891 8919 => 4.14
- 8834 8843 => 0.34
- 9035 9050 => 0.77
